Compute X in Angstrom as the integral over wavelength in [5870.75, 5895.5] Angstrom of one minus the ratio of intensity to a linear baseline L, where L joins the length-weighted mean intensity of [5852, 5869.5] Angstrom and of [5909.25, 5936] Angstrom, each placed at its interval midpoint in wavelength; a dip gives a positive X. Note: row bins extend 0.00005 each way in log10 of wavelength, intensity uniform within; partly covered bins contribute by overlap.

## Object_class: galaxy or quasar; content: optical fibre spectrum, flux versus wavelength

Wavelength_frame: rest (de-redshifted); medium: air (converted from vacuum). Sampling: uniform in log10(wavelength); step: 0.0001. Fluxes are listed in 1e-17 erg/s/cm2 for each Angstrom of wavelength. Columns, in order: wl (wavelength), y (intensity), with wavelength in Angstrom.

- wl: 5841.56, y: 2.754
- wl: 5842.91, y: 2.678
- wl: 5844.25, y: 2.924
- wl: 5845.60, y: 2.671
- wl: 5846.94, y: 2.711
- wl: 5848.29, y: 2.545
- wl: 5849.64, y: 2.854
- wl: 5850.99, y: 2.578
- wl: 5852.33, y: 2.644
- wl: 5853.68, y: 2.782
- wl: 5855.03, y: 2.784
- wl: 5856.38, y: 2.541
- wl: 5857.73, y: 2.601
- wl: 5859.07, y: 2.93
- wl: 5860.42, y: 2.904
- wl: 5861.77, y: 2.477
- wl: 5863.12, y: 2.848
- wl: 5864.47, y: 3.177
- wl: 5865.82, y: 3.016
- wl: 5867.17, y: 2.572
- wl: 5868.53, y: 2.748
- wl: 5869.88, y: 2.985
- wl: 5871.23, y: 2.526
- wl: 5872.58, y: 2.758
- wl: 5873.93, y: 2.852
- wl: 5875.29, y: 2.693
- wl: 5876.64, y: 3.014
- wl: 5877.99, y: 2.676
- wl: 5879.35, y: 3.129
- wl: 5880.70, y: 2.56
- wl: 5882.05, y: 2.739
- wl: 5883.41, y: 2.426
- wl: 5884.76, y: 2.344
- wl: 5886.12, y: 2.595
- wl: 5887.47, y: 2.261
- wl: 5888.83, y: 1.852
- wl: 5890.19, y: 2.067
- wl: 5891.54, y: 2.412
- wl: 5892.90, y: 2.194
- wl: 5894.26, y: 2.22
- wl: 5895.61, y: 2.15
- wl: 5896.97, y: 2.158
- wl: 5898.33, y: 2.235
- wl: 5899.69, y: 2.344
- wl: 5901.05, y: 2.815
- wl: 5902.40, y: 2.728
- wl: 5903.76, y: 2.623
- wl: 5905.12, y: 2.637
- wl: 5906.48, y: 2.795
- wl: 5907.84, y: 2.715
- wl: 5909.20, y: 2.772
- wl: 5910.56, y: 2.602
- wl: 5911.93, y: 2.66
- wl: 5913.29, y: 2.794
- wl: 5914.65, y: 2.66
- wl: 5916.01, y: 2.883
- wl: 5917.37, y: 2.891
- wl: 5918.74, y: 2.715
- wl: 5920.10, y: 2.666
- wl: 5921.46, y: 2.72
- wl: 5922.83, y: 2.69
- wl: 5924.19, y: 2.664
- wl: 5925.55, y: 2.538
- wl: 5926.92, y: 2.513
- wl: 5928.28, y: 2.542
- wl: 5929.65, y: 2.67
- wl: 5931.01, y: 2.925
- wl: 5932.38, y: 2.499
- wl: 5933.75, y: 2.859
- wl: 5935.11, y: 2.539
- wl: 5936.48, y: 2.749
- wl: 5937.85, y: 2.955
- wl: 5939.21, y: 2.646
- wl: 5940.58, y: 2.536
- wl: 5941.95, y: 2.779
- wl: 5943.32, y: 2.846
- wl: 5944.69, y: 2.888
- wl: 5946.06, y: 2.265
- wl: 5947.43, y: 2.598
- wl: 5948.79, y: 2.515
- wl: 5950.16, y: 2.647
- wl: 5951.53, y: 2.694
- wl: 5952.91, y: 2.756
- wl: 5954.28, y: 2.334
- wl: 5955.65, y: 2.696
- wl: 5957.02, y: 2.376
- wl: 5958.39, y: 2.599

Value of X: 2.1 Angstrom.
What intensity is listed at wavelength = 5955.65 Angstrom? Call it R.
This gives 2.696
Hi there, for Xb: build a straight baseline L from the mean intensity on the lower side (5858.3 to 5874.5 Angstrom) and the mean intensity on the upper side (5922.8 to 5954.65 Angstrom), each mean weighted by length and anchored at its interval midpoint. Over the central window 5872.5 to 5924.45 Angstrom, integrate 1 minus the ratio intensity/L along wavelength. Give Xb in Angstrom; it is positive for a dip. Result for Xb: 3.1 Angstrom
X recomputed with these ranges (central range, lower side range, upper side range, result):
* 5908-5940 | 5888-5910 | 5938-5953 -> -1.94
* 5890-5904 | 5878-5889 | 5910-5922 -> 1.36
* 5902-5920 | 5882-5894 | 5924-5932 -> -1.71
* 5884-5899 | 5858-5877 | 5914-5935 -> 2.91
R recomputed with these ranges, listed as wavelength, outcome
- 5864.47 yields 3.177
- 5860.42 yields 2.904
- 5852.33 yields 2.644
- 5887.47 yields 2.261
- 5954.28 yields 2.334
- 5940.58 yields 2.536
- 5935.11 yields 2.539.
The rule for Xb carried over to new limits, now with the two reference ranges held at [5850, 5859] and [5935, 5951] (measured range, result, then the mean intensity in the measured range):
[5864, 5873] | -0.5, 2.82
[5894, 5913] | 0.9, 2.55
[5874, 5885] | -0.2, 2.72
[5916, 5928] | 0.0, 2.68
